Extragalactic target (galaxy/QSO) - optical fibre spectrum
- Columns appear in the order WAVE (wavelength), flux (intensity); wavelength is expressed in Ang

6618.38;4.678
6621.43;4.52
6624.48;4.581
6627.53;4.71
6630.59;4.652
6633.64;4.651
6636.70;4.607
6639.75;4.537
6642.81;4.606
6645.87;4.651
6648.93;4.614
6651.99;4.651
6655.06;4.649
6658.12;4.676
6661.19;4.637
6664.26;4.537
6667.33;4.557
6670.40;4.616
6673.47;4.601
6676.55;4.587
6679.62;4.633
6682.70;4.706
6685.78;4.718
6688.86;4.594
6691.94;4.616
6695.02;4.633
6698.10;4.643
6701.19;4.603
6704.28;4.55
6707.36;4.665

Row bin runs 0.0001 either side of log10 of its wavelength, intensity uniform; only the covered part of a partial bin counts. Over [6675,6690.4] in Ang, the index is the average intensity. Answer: 4.65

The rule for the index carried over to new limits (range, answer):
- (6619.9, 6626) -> 4.55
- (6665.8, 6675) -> 4.59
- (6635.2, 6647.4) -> 4.6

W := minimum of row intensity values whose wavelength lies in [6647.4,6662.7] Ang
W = 4.614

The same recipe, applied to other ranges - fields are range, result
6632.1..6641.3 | 4.537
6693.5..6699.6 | 4.633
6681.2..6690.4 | 4.594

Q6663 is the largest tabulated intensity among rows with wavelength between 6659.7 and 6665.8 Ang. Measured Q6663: 4.637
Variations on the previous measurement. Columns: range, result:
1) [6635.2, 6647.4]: 4.651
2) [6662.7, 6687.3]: 4.718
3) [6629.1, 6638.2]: 4.652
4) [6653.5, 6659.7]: 4.676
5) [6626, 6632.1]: 4.71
